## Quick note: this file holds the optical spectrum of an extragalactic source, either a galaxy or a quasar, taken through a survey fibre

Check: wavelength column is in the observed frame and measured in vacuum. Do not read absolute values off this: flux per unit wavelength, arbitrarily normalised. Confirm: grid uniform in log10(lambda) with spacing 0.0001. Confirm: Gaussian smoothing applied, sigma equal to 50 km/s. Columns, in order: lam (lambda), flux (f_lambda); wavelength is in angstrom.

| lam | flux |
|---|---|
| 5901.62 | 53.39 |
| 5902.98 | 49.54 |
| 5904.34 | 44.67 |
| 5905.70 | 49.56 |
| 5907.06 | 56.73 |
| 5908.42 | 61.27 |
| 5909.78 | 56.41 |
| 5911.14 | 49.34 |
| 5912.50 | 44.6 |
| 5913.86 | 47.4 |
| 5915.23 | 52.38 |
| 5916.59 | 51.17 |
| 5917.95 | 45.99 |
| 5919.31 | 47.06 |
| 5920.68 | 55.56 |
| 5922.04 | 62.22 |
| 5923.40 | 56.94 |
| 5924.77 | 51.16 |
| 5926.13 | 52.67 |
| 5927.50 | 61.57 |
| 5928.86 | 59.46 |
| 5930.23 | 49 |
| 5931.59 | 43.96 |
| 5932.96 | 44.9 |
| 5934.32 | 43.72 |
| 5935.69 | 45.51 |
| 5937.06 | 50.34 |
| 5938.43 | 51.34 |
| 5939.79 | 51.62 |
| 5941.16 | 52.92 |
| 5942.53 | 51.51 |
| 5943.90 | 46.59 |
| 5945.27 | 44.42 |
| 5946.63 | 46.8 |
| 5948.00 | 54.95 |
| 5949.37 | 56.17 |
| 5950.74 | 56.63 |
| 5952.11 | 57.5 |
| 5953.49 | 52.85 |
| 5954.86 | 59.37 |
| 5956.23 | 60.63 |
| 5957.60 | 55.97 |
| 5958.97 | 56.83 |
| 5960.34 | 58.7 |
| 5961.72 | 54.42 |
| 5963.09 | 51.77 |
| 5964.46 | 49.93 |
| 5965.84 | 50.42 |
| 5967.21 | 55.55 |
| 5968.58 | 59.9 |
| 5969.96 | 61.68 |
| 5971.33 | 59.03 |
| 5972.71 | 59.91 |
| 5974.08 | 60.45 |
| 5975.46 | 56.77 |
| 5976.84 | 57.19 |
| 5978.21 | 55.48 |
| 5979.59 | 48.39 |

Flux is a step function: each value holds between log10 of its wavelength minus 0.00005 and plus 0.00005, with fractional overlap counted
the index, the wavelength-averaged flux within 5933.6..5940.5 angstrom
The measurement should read 48.5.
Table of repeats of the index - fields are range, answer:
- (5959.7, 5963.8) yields 54.9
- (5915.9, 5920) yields 48.1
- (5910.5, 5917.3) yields 49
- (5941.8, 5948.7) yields 48.9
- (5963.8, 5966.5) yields 50.1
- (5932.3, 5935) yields 44.4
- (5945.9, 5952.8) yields 54.4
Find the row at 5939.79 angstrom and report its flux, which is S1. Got 51.62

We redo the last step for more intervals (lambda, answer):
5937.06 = 50.34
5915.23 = 52.38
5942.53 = 51.51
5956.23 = 60.63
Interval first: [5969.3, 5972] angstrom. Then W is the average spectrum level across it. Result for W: 60.5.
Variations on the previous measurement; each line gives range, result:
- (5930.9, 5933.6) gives 44.5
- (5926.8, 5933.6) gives 51.8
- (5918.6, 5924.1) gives 55.4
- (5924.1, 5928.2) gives 55.2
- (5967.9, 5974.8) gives 60.1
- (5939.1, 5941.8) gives 52.4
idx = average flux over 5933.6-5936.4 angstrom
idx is 44.7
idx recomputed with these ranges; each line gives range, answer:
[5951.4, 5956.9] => 57.5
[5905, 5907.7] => 53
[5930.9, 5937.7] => 45.7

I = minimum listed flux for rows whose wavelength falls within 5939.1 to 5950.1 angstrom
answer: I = 44.42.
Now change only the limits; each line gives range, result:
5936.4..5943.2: 50.34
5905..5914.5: 44.6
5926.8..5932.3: 43.96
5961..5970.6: 49.93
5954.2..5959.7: 55.97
